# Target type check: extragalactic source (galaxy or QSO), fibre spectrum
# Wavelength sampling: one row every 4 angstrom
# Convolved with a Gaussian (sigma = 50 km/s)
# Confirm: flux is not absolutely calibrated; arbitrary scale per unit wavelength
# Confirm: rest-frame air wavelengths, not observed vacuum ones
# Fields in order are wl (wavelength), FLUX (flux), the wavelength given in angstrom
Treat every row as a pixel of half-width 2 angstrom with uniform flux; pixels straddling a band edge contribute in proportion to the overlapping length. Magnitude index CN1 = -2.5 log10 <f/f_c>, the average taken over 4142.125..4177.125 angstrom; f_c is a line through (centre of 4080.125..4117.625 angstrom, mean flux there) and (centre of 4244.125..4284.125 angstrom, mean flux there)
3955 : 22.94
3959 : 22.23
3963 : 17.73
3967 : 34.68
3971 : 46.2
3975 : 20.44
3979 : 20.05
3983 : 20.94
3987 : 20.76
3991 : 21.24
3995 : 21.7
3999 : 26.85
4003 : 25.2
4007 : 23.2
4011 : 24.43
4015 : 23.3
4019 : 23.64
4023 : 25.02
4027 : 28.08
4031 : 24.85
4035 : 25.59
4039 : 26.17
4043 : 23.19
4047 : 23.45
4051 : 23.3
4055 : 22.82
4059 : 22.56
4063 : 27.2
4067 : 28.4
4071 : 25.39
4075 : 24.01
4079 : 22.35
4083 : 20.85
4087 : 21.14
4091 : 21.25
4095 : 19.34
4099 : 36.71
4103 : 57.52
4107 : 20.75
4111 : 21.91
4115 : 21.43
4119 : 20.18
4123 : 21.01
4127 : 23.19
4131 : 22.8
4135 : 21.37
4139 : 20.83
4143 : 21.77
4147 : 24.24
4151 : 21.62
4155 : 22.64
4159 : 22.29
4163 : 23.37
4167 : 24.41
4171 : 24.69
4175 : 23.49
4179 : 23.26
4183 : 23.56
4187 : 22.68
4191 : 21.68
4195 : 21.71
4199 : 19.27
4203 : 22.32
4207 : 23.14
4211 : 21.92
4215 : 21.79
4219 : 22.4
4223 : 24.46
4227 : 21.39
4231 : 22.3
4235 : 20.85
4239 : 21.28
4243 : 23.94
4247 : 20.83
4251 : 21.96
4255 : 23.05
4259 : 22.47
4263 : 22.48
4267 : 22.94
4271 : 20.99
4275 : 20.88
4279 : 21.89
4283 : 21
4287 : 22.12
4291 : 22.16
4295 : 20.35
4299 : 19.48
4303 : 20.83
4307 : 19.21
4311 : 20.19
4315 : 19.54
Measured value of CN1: 0.07 mag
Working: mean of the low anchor 26.6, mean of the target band 23.2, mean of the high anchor 21.9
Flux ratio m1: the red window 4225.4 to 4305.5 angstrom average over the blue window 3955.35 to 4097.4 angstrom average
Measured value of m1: 0.89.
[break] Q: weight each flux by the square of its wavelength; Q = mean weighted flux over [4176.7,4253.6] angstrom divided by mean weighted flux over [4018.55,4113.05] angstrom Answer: 0.93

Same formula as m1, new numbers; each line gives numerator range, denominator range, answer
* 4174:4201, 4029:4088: 0.92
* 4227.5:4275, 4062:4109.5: 0.82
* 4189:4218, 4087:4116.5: 0.77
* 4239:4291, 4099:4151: 0.88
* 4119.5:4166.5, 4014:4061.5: 0.91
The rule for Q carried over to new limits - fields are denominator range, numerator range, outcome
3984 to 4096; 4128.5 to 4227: 1.01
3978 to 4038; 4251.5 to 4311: 1.03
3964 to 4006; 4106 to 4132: 0.90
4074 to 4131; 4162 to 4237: 0.94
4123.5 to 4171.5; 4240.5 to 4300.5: 1.02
